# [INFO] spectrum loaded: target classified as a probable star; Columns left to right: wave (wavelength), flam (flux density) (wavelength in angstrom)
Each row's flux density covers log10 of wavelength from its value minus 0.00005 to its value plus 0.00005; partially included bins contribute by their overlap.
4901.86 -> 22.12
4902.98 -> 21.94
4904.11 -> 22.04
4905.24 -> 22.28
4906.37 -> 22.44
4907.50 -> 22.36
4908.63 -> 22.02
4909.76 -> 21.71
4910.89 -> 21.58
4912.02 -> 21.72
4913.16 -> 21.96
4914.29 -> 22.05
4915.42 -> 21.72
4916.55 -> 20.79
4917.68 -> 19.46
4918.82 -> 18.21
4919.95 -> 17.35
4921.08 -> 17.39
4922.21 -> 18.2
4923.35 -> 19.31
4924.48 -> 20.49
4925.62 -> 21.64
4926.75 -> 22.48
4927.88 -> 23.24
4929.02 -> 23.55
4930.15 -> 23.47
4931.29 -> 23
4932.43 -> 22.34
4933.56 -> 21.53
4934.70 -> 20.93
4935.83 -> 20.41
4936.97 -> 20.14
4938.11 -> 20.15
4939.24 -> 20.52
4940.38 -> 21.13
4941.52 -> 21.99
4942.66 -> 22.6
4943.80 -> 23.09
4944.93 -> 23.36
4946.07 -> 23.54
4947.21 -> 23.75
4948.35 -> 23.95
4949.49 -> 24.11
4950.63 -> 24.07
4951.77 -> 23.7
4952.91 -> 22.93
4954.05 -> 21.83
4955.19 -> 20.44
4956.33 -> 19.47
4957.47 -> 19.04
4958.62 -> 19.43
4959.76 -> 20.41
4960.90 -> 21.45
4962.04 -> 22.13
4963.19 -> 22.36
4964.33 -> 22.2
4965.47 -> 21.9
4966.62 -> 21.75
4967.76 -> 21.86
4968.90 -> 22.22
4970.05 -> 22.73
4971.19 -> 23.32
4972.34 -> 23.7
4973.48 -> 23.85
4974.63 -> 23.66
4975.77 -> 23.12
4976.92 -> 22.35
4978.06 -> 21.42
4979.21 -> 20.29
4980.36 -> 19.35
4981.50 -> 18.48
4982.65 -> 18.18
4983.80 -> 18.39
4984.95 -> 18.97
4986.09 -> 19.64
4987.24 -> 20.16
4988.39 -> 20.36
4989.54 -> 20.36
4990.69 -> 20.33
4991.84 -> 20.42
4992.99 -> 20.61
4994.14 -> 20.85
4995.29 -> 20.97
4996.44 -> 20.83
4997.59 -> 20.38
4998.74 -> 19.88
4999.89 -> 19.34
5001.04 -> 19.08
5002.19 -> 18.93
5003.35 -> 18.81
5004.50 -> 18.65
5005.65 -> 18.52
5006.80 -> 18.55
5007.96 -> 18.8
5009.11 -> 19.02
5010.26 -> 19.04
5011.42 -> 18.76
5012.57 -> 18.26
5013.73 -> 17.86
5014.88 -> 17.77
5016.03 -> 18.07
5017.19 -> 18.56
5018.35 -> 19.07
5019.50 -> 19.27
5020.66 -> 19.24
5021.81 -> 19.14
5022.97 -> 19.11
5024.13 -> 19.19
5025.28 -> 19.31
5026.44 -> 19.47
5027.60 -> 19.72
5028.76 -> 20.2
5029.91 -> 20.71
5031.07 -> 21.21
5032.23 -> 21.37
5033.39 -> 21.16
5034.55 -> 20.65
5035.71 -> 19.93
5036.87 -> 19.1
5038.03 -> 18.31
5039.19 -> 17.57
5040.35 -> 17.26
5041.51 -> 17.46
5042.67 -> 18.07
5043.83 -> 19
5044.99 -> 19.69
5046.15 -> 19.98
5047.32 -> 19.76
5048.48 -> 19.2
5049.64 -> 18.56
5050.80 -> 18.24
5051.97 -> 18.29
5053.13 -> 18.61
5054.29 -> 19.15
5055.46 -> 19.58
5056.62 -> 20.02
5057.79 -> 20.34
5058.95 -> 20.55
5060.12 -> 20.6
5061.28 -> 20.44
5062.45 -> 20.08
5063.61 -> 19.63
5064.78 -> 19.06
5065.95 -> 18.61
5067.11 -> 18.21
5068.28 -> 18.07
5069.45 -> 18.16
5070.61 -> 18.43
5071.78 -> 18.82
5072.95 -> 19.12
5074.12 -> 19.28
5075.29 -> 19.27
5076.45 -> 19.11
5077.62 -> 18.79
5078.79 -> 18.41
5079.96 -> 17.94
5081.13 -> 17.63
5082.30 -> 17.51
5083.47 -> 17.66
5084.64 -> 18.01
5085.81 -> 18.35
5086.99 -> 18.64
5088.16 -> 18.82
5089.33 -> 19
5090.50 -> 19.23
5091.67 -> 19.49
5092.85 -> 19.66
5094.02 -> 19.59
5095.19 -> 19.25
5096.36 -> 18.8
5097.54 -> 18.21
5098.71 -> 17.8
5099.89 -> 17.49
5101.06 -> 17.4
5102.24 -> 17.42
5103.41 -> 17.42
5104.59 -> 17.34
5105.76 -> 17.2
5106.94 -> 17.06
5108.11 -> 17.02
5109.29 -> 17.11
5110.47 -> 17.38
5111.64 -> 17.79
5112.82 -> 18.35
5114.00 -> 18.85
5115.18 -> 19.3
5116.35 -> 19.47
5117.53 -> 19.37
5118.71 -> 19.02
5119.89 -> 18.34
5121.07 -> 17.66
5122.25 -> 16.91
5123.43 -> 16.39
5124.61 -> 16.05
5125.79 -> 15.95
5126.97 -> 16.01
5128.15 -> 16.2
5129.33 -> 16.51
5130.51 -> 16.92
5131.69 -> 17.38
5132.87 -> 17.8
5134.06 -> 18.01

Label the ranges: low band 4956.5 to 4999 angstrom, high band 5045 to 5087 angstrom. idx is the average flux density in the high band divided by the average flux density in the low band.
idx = 0.90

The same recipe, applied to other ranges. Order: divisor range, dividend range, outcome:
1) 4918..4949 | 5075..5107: 0.86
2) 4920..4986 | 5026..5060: 0.90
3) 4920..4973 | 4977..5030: 0.89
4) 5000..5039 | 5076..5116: 0.95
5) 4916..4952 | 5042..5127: 0.86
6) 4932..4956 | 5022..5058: 0.87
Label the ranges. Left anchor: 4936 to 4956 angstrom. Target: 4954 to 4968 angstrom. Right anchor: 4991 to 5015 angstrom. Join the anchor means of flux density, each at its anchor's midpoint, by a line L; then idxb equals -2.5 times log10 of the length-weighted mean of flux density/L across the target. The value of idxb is 0.03 mag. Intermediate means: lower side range 22.4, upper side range 19.3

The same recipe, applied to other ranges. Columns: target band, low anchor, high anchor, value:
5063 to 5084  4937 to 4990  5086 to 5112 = 0.01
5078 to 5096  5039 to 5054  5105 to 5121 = -0.02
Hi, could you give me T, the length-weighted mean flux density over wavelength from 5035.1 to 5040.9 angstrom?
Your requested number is 18.4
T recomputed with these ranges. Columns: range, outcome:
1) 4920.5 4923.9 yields 18.3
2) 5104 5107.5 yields 17.2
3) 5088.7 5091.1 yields 19.2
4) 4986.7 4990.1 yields 20.3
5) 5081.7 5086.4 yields 17.9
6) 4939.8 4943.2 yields 21.9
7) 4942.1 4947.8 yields 23.3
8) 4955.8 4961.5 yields 20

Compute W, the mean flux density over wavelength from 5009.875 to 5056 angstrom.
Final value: 19.1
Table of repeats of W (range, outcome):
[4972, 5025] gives 19.8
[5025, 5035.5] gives 20.4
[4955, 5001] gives 20.9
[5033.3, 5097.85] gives 19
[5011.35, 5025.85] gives 18.7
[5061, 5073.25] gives 18.9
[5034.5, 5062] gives 19.2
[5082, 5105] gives 18.4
